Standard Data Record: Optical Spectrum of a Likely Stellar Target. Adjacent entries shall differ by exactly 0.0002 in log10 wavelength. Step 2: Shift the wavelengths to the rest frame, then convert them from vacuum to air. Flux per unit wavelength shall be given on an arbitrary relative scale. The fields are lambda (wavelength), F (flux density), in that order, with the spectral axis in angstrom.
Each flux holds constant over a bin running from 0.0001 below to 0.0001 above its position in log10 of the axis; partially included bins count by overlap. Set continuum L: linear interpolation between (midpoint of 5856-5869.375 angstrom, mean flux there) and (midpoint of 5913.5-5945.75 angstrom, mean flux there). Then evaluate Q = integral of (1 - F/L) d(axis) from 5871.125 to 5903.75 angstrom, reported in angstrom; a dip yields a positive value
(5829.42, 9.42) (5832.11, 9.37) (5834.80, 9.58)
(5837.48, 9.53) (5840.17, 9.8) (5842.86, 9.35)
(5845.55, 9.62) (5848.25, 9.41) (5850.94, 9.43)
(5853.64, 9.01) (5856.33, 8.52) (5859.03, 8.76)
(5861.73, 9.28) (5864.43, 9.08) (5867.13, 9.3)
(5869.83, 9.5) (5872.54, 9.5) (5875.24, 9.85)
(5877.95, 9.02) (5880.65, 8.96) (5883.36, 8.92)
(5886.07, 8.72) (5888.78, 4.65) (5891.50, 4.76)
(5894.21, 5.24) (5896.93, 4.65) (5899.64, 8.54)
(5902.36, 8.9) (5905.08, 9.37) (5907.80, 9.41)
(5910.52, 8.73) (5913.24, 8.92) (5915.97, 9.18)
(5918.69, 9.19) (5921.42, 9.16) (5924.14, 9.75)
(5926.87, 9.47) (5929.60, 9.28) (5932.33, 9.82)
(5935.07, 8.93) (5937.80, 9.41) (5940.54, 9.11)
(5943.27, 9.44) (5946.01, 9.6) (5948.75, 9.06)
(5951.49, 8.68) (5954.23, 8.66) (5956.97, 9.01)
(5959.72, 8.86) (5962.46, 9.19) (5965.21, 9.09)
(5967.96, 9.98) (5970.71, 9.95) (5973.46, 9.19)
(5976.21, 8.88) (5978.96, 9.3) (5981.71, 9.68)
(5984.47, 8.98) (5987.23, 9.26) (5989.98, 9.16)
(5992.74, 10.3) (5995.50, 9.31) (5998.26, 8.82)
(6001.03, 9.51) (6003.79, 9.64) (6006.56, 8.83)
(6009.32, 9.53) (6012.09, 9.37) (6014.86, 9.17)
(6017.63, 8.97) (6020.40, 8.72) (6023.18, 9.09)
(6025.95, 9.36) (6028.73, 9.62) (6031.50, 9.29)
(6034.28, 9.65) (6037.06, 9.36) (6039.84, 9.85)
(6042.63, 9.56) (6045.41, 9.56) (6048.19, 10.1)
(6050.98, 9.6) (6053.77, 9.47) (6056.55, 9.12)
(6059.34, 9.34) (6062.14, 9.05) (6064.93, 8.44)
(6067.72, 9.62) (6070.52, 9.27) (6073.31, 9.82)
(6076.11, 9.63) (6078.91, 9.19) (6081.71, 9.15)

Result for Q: 5.4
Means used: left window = 9.06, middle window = 7.64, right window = 9.33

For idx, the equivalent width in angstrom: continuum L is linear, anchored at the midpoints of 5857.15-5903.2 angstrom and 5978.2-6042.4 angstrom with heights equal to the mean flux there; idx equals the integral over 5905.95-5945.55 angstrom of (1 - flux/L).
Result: -3.5 angstrom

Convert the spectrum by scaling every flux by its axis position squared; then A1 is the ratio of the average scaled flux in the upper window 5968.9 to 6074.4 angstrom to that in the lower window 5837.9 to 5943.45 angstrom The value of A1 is 1.1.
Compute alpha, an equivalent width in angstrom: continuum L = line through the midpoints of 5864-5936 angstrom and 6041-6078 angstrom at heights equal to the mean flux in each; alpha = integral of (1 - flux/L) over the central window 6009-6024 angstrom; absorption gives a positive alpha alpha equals 0.1 angstrom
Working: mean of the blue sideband 8.54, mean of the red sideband 9.43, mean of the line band 9.11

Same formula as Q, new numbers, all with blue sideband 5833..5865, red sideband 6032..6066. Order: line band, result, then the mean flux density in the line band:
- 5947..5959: 0.62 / 8.87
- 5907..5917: 0.32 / 9.03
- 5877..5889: 1.25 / 8.35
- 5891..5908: 3.78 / 7.25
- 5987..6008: 0.07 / 9.36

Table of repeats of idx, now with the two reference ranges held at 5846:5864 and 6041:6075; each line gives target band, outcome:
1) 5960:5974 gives -0.27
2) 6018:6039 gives 0.16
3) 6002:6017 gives 0.07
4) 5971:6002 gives -0.08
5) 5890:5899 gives 3.92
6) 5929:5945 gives -0.20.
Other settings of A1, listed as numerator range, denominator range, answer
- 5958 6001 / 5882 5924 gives 1.20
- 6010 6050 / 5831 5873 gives 1.07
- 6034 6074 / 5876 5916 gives 1.27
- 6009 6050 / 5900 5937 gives 1.06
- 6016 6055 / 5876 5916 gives 1.26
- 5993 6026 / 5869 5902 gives 1.25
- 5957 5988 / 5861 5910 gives 1.17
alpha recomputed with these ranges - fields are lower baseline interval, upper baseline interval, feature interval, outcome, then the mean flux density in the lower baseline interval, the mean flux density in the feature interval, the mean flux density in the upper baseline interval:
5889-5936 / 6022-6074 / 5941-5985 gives -2.4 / 8.33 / 9.23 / 9.43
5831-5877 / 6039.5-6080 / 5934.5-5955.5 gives 0.6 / 9.34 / 9.12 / 9.43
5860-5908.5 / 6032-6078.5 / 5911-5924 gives -1.1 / 8.19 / 9.15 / 9.45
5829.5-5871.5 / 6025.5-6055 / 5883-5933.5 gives 6.3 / 9.31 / 8.23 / 9.59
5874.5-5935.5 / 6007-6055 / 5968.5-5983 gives -0.8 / 8.39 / 9.44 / 9.42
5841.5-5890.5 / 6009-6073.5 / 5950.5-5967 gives 0.4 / 8.91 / 8.95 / 9.36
